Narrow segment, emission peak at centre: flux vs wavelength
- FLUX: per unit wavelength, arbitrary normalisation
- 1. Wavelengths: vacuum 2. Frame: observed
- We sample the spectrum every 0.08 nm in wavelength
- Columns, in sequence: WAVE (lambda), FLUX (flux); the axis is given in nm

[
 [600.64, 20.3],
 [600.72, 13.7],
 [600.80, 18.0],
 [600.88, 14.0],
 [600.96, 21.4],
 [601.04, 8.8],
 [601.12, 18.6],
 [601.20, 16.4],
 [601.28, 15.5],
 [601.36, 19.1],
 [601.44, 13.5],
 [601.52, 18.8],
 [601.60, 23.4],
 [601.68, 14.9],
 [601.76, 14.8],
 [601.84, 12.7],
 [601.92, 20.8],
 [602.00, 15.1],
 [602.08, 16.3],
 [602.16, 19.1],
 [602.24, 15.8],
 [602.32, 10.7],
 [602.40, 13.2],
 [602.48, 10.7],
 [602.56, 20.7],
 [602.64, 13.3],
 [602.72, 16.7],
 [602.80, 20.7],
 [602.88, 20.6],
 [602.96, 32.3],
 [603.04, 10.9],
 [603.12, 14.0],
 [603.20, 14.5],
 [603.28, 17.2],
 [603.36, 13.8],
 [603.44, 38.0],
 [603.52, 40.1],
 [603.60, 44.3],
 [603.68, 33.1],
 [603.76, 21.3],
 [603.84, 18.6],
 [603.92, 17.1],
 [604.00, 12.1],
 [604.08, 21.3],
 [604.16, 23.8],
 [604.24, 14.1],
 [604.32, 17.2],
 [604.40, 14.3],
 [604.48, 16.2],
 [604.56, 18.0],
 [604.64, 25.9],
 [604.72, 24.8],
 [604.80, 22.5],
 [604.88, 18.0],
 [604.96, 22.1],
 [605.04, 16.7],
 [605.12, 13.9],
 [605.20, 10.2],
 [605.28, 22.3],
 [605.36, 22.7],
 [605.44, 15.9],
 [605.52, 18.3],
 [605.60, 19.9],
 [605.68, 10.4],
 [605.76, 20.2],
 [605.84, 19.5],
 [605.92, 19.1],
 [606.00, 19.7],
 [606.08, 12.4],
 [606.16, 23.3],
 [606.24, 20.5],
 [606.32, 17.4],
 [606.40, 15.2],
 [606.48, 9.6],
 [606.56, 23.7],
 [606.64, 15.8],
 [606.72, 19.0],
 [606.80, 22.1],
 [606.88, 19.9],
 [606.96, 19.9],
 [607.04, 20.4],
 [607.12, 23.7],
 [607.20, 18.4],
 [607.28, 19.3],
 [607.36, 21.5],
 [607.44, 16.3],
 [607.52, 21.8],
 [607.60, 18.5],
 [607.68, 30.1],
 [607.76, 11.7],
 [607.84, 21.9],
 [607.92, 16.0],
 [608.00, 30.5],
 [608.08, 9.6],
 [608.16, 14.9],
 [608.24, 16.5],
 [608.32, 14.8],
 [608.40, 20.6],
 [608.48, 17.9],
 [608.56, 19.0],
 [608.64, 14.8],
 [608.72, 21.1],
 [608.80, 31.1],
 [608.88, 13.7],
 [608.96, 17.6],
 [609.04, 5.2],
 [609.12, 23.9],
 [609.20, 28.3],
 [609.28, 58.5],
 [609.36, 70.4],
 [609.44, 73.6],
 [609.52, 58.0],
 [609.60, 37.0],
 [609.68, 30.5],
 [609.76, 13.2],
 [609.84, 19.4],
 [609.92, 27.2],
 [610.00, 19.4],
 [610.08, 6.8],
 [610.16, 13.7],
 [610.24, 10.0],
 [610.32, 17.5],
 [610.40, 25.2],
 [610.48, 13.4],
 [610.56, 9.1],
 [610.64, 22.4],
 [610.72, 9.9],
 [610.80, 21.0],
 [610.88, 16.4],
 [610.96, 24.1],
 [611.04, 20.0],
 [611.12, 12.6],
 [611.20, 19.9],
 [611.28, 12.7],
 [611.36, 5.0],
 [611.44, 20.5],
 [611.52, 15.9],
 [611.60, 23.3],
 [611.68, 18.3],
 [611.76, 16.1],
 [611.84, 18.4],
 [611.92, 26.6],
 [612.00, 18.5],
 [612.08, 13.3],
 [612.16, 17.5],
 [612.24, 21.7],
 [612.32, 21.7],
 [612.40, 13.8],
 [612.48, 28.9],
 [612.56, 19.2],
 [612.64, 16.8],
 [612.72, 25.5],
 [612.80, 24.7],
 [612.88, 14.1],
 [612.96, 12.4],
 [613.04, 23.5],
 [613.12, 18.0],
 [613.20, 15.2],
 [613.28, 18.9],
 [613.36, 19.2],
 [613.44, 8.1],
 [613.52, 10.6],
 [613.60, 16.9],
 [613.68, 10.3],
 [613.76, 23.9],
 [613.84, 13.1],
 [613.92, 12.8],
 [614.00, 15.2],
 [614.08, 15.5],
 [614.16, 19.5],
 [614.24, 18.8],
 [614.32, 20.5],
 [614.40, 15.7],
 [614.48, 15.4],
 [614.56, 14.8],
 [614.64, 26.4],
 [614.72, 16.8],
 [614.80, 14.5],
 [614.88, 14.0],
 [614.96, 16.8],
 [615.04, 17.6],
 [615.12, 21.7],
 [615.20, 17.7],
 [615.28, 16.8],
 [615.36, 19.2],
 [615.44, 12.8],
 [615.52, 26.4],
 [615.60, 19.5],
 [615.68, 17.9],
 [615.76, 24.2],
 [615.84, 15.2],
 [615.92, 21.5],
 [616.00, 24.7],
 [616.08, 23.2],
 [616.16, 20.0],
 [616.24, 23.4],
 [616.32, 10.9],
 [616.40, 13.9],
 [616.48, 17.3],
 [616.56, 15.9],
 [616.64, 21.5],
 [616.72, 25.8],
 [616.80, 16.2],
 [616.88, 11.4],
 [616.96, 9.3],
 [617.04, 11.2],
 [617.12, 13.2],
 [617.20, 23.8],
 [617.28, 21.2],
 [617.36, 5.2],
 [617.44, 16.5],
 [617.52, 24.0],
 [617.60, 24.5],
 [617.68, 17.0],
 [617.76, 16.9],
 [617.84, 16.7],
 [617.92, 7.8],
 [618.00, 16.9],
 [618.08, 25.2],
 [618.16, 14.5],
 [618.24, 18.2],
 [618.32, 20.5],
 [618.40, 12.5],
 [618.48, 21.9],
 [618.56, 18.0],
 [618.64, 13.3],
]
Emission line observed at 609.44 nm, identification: [O III] 5007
